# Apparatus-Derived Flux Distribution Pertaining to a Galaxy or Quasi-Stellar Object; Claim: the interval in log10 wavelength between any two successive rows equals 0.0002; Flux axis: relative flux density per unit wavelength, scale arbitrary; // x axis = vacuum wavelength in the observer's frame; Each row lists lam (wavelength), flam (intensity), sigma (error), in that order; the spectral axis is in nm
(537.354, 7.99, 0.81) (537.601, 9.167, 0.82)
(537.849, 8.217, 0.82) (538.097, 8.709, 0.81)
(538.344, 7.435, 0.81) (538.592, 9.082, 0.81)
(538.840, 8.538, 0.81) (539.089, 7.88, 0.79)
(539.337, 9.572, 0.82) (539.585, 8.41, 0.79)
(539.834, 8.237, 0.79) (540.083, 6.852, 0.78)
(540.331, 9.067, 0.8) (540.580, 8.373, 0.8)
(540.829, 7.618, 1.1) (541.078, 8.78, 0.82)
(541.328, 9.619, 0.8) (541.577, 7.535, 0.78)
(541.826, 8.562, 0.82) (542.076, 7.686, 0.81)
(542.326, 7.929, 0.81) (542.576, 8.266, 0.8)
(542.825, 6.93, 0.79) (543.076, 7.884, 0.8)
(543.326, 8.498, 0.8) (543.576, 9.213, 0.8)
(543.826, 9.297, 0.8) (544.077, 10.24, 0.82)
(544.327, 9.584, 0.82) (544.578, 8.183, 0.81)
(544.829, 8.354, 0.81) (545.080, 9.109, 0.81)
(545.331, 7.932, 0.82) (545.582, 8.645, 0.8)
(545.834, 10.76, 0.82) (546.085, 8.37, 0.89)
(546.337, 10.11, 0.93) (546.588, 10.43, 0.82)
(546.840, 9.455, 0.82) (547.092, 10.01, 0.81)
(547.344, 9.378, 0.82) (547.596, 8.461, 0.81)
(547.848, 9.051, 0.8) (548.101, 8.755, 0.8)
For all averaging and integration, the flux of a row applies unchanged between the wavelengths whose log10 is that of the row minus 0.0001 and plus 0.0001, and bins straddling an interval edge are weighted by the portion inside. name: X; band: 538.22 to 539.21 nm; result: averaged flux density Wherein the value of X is 8.24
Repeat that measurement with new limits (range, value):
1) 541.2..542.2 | 8.35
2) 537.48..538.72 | 8.52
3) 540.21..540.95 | 8.35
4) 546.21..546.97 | 9.99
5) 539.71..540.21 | 7.56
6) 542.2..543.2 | 7.75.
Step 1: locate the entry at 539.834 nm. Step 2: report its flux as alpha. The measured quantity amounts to 8.237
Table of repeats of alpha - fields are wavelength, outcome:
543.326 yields 8.498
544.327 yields 9.584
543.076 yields 7.884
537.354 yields 7.99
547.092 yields 10.01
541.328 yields 9.619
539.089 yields 7.88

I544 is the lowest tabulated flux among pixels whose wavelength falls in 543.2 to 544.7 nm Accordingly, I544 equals 8.183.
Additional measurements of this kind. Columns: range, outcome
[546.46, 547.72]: 8.461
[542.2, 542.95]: 6.93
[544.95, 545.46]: 7.932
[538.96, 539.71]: 7.88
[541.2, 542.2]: 7.535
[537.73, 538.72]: 7.435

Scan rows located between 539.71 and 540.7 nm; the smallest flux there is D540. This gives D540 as 6.852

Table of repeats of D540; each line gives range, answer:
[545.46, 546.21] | 8.37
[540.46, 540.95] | 7.618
